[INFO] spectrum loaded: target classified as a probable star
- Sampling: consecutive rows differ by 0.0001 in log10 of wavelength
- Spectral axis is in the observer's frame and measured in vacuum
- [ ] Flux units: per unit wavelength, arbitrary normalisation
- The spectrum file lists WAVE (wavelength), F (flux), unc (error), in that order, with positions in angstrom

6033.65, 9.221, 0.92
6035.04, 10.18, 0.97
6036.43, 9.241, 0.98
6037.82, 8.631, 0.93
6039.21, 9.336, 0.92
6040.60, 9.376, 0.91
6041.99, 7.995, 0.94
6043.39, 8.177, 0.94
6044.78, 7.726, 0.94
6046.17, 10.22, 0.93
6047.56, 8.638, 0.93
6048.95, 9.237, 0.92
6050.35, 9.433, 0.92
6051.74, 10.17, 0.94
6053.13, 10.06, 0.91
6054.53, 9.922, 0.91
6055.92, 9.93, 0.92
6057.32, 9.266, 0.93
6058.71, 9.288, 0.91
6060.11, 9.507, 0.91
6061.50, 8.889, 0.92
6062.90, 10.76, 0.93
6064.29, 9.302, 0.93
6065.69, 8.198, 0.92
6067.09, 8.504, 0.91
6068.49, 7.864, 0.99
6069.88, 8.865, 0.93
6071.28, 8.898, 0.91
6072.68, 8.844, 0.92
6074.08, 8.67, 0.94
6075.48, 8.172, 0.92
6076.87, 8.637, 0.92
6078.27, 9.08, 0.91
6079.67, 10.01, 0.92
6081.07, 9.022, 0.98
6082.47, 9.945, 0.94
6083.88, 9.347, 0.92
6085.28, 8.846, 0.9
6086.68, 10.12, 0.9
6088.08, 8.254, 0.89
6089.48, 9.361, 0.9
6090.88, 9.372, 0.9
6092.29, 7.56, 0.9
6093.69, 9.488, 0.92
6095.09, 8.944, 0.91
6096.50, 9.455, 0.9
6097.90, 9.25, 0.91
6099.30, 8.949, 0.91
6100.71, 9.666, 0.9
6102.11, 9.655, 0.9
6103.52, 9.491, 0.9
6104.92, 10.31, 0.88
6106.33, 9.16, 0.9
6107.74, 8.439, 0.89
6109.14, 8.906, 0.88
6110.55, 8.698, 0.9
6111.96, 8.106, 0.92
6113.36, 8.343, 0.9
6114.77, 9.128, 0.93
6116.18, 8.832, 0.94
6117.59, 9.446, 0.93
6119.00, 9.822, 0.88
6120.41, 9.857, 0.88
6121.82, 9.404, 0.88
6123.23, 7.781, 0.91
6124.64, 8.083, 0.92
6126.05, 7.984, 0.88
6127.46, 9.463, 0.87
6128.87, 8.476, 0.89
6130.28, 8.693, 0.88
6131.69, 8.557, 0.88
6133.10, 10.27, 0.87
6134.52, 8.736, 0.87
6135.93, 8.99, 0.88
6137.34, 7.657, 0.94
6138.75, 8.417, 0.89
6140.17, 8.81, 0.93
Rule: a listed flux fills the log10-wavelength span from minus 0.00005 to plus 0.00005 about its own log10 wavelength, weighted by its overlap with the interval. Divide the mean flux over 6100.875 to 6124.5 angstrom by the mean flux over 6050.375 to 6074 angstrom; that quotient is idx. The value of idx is 1.0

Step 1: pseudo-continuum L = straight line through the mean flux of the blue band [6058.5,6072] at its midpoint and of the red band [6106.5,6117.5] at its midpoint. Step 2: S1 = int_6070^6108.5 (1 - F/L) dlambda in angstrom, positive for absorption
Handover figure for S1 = -1.29 angstrom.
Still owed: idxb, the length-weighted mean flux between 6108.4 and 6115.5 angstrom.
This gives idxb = 8.64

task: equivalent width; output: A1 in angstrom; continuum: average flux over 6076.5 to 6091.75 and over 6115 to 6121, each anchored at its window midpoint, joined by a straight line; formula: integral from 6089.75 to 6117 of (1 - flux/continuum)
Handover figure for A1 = 0.9 angstrom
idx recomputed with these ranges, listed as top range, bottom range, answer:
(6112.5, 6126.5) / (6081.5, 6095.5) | 0.97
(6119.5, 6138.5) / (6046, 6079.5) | 0.96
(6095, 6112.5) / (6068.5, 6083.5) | 1.02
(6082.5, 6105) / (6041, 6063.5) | 0.99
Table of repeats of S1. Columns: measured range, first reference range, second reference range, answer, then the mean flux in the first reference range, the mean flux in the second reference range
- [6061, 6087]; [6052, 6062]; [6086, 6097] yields 0.81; 9.59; 9.06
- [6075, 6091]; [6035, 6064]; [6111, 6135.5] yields -0.12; 9.31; 8.88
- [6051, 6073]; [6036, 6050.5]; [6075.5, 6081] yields -0.68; 8.88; 9.1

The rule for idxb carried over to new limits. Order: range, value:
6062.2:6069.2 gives 8.93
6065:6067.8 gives 8.33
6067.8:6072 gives 8.55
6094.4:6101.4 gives 9.25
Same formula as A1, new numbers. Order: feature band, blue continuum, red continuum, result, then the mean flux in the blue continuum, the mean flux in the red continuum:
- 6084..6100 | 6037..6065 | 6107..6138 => -0.09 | 9.29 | 8.81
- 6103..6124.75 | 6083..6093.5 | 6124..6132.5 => -0.68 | 9.02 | 8.58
